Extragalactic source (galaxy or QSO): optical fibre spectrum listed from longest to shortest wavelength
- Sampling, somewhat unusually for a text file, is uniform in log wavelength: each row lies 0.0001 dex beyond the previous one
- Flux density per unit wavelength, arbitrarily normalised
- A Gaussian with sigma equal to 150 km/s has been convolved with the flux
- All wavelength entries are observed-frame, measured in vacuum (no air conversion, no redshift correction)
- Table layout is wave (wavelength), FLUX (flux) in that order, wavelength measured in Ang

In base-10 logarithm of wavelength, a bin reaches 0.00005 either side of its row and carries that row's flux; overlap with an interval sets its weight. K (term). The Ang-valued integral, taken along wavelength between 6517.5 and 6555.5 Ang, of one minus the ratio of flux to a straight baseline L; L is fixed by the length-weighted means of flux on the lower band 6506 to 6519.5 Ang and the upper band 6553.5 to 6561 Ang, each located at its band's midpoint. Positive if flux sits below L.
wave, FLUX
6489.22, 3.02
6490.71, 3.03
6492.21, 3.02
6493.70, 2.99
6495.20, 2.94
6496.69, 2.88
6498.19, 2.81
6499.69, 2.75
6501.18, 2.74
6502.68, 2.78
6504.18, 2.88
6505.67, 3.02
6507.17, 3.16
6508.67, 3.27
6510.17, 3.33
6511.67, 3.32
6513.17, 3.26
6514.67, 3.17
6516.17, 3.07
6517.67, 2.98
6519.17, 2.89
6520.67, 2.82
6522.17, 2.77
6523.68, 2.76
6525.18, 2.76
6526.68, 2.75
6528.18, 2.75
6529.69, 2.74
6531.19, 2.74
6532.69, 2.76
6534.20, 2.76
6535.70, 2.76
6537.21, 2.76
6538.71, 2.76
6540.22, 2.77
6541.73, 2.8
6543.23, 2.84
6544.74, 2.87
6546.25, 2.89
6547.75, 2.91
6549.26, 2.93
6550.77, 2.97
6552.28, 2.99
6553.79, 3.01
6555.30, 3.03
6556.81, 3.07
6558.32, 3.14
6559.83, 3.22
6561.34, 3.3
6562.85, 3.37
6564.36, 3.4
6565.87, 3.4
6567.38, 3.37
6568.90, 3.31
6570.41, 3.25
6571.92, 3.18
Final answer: 3.67 Ang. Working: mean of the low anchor 3.16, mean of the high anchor 3.11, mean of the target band 2.83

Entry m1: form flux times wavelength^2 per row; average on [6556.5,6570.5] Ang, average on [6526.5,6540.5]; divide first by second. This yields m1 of 1.2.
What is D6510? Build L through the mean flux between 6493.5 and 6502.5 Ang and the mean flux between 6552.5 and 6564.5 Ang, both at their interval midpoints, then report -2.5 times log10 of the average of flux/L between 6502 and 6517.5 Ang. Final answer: -0.079 mag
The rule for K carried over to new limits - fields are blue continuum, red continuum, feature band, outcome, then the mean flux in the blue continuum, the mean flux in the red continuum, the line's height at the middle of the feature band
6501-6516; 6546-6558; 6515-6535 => 1.6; 3.1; 2.98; 3.06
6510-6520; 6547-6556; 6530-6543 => 1.2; 3.13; 2.97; 3.04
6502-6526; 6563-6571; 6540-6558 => 1.7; 3.01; 3.35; 3.24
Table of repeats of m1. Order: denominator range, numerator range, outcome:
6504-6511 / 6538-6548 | 0.91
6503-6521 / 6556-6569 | 1.08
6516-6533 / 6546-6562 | 1.09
